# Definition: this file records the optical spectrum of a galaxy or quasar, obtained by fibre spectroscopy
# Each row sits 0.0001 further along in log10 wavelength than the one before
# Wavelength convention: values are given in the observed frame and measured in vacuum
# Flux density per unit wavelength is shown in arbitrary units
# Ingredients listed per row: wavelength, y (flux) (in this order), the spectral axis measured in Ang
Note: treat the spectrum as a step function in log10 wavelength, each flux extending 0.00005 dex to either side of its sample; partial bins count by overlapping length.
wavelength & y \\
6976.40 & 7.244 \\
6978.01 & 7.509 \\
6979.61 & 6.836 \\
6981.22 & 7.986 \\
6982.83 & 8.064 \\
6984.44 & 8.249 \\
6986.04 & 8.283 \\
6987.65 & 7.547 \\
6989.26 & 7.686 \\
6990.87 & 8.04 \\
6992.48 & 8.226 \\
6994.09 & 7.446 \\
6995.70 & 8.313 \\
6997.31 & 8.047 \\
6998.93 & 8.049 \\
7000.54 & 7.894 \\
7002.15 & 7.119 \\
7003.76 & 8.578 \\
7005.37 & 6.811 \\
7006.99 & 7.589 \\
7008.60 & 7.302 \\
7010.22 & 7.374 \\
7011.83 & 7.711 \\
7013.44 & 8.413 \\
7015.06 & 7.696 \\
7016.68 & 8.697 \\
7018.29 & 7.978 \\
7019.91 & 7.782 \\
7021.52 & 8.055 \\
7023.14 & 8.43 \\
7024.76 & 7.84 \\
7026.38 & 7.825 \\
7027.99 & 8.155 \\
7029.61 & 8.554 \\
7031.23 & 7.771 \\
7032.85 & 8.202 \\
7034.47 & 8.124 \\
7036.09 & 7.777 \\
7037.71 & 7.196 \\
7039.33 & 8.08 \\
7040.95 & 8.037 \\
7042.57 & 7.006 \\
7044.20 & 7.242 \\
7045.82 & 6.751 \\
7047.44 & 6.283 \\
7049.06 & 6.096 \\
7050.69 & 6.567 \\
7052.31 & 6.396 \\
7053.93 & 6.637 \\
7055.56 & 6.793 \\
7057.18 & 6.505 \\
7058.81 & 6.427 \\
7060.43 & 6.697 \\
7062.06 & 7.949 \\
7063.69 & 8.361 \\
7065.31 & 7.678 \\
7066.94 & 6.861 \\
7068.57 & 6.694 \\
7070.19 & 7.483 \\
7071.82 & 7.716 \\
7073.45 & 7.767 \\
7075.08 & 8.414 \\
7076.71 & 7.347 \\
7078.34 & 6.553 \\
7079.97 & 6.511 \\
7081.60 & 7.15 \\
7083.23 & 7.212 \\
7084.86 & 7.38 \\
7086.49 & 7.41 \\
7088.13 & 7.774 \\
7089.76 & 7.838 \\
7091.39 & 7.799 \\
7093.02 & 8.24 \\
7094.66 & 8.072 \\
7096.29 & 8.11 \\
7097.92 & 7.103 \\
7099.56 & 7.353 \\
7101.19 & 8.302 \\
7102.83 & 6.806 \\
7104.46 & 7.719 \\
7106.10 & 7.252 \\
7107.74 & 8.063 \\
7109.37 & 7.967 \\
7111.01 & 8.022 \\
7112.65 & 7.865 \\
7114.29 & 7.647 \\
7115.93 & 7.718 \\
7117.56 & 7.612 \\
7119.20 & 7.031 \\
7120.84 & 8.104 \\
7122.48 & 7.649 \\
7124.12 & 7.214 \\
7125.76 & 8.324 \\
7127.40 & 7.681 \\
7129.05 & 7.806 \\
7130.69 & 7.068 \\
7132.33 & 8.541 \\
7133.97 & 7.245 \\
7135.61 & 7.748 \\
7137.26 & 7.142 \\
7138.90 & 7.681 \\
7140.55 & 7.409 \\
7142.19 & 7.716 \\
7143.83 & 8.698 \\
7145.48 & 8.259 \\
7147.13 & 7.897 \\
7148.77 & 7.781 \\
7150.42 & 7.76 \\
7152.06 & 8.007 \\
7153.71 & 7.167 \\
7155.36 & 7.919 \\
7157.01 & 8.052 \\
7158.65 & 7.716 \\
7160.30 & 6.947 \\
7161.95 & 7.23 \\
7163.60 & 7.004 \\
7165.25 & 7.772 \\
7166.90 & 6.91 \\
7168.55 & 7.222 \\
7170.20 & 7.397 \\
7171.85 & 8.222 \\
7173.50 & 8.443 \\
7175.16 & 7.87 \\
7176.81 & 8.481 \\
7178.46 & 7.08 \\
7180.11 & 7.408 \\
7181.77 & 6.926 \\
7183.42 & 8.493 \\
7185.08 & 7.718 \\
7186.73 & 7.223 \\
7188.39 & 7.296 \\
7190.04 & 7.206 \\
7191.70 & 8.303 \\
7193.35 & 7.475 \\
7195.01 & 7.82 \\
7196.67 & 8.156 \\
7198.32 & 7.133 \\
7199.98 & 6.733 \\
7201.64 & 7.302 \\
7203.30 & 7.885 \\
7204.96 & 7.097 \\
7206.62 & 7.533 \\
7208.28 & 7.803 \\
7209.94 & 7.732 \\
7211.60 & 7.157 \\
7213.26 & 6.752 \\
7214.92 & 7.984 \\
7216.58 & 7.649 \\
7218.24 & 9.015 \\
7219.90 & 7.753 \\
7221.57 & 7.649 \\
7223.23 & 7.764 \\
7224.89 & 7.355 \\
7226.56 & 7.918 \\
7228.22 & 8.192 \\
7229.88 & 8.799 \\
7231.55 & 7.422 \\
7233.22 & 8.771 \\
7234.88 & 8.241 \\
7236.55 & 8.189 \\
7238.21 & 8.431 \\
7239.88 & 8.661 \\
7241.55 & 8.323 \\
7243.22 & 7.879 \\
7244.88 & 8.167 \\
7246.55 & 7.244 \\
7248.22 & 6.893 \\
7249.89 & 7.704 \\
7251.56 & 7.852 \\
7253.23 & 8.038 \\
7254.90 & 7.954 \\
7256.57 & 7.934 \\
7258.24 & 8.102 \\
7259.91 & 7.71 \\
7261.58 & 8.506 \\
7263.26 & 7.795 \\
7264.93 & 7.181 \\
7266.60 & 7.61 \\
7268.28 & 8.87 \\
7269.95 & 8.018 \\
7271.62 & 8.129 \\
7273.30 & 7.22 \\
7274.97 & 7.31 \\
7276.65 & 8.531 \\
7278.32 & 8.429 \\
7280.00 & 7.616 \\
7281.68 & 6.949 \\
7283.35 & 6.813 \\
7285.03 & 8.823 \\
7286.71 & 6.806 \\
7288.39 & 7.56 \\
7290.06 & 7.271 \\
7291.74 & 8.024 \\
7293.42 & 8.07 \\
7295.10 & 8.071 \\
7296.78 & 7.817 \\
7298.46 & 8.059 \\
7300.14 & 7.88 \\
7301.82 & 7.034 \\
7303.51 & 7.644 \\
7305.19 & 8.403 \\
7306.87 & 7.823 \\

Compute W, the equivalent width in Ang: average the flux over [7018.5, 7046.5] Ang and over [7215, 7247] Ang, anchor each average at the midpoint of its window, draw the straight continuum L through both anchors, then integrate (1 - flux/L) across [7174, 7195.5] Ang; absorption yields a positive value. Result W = 1.0 Ang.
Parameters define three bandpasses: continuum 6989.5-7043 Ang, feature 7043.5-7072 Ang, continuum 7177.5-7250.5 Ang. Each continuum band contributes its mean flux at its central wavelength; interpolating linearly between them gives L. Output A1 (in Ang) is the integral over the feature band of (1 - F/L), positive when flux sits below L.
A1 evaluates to 3.3 Ang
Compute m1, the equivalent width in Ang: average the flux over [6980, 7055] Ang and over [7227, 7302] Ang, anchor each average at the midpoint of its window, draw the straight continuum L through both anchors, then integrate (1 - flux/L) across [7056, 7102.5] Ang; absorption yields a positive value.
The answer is 1.8 Ang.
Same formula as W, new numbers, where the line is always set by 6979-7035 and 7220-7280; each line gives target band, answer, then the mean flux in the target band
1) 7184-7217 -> 1.8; 7.5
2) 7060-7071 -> 0.7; 7.41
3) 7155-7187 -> 1.4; 7.6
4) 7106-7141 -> 1.1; 7.68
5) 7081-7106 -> 1.0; 7.61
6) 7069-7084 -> 1.1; 7.34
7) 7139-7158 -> 0.2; 7.87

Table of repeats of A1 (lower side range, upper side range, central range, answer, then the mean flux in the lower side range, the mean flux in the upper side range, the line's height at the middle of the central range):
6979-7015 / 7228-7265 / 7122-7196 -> 2.5 Ang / 7.8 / 8.01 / 7.94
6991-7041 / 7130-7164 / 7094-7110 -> 0.2 Ang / 7.91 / 7.68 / 7.76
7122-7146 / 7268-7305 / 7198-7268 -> -0.6 Ang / 7.74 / 7.77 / 7.76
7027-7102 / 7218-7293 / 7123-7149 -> -0.6 Ang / 7.4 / 7.89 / 7.58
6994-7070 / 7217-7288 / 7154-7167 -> 0.5 Ang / 7.53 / 7.91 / 7.75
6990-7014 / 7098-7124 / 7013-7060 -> 1.6 Ang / 7.79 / 7.64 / 7.74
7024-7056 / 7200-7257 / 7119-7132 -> -0.2 Ang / 7.37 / 7.84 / 7.58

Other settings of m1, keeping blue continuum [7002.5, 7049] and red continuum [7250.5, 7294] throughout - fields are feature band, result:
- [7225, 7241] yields -0.9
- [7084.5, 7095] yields -0.1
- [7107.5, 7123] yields 0.0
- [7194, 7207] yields 0.6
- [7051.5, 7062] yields 1.4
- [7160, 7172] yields 0.7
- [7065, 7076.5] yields 0.4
